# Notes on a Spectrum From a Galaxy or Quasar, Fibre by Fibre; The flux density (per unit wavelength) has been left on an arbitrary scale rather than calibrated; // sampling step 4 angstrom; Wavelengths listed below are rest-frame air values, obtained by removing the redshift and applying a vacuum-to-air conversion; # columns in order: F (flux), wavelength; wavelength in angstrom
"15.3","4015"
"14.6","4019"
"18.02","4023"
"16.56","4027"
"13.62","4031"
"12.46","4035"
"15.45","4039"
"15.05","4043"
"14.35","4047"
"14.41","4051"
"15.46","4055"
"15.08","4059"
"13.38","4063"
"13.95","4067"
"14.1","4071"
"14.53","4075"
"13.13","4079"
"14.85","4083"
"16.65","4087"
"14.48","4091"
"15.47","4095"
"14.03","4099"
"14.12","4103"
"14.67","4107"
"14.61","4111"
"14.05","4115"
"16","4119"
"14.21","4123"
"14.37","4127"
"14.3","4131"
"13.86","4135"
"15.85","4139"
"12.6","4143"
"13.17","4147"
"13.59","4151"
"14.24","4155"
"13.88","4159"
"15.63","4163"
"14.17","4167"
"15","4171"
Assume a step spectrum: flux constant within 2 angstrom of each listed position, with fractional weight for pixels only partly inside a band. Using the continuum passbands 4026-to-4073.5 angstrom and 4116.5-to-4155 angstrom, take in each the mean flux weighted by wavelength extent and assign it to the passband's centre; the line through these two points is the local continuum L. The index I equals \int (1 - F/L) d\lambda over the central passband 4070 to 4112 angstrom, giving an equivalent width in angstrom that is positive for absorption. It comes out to -0.8 angstrom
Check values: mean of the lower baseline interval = 14.4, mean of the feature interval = 14.6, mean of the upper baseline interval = 14.2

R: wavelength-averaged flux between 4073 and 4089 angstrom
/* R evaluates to 14.8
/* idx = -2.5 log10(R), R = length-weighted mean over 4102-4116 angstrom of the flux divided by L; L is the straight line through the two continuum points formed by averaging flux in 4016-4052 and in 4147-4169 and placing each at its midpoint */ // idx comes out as 0.01 mag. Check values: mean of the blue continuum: 15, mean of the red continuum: 14.2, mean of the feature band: 14.4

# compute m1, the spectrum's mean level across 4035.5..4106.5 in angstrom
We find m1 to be 14.6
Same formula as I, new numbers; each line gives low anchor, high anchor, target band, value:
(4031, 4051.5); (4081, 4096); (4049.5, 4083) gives 1.2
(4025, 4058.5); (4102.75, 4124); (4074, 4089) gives -0.1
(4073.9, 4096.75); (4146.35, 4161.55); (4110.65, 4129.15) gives -0.4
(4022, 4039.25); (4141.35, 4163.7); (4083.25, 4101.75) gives -0.9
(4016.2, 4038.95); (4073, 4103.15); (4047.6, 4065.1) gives 0.4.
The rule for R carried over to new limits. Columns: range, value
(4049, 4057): 14.9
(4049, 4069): 14.5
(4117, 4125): 15.1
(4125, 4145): 14.2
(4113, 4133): 14.6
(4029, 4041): 13.8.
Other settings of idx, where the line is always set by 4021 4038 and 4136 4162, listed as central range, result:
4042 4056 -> 0.016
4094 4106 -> -0.001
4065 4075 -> 0.048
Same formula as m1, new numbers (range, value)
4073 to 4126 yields 14.7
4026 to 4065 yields 14.5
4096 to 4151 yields 14.3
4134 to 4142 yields 14.7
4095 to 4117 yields 14.4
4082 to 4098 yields 15.3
